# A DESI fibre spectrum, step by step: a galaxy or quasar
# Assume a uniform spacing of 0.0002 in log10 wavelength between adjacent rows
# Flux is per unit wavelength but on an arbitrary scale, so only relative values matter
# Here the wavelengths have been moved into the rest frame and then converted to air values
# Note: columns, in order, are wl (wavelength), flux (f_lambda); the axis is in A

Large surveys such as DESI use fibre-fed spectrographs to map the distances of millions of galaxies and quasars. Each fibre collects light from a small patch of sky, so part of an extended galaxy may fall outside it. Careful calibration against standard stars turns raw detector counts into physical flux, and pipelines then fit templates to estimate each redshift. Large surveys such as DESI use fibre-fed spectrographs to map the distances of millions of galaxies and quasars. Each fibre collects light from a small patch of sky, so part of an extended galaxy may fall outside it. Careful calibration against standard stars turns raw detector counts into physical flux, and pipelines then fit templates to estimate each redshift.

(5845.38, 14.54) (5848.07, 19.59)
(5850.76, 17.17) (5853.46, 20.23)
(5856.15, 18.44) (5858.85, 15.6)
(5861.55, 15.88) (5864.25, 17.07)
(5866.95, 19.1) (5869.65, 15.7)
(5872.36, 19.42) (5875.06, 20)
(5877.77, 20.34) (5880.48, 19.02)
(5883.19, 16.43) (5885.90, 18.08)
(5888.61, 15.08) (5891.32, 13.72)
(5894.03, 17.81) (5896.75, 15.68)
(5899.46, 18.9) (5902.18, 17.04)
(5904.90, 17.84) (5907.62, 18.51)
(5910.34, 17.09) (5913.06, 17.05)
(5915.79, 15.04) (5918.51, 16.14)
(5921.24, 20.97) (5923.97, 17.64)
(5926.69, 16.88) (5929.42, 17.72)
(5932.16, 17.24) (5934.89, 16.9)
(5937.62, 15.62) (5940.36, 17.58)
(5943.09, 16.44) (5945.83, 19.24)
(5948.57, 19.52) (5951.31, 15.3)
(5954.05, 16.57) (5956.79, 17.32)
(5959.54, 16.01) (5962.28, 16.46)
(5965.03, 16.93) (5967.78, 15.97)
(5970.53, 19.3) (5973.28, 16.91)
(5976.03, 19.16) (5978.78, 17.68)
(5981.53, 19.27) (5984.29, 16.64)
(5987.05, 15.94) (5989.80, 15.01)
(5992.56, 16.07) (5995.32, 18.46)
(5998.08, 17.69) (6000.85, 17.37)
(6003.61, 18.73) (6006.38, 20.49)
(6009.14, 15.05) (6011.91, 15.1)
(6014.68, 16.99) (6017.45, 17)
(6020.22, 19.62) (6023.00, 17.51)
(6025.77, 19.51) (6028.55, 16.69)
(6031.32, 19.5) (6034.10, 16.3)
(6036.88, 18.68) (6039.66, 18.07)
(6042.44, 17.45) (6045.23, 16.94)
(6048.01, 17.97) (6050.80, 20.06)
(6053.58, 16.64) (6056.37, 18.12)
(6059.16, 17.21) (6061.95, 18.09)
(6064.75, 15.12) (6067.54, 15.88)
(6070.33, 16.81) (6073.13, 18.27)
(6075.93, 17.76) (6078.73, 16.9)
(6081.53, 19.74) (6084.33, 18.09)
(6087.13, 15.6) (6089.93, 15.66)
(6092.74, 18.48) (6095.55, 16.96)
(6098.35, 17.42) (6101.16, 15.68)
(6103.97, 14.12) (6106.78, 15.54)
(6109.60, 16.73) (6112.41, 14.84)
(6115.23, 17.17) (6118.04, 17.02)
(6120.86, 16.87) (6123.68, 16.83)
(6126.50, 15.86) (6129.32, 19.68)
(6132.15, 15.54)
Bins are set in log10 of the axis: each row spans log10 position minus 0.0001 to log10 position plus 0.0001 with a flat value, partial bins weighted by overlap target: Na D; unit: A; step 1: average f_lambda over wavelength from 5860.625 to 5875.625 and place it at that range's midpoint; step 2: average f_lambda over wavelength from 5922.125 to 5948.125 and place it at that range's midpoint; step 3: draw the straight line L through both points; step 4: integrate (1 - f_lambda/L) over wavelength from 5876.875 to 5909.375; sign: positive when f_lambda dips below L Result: 0.6 A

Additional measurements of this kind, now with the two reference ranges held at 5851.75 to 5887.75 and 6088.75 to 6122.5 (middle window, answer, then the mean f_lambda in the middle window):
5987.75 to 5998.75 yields 0.3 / 16.7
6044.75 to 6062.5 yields -1.2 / 17.9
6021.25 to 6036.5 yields -1.0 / 18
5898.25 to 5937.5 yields 0.6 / 17.4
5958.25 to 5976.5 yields 0.2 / 17.2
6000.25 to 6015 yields -0.2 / 17.3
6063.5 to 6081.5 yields -0.5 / 17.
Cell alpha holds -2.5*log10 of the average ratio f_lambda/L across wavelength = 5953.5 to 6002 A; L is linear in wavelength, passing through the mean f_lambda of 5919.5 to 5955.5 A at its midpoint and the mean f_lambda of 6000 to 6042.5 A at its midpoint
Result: 0.03 mag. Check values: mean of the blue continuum 17.5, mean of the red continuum 17.8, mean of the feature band 17.2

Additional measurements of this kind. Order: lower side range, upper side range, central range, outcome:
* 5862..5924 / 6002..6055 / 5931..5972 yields 0.03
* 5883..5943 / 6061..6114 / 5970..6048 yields -0.05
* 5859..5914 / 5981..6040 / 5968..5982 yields -0.04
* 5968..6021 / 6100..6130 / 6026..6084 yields -0.05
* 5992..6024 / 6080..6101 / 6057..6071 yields 0.04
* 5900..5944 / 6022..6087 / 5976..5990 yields 0.01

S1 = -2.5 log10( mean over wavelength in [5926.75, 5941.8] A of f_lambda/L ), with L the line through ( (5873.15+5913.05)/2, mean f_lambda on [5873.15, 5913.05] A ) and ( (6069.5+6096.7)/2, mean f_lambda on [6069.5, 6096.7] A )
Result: 0.03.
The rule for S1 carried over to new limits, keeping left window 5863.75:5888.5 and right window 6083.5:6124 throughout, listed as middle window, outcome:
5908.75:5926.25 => 0.04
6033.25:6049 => -0.04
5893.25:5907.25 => 0.03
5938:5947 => 0.01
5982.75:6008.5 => 0.00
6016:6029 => -0.07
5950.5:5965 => 0.07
